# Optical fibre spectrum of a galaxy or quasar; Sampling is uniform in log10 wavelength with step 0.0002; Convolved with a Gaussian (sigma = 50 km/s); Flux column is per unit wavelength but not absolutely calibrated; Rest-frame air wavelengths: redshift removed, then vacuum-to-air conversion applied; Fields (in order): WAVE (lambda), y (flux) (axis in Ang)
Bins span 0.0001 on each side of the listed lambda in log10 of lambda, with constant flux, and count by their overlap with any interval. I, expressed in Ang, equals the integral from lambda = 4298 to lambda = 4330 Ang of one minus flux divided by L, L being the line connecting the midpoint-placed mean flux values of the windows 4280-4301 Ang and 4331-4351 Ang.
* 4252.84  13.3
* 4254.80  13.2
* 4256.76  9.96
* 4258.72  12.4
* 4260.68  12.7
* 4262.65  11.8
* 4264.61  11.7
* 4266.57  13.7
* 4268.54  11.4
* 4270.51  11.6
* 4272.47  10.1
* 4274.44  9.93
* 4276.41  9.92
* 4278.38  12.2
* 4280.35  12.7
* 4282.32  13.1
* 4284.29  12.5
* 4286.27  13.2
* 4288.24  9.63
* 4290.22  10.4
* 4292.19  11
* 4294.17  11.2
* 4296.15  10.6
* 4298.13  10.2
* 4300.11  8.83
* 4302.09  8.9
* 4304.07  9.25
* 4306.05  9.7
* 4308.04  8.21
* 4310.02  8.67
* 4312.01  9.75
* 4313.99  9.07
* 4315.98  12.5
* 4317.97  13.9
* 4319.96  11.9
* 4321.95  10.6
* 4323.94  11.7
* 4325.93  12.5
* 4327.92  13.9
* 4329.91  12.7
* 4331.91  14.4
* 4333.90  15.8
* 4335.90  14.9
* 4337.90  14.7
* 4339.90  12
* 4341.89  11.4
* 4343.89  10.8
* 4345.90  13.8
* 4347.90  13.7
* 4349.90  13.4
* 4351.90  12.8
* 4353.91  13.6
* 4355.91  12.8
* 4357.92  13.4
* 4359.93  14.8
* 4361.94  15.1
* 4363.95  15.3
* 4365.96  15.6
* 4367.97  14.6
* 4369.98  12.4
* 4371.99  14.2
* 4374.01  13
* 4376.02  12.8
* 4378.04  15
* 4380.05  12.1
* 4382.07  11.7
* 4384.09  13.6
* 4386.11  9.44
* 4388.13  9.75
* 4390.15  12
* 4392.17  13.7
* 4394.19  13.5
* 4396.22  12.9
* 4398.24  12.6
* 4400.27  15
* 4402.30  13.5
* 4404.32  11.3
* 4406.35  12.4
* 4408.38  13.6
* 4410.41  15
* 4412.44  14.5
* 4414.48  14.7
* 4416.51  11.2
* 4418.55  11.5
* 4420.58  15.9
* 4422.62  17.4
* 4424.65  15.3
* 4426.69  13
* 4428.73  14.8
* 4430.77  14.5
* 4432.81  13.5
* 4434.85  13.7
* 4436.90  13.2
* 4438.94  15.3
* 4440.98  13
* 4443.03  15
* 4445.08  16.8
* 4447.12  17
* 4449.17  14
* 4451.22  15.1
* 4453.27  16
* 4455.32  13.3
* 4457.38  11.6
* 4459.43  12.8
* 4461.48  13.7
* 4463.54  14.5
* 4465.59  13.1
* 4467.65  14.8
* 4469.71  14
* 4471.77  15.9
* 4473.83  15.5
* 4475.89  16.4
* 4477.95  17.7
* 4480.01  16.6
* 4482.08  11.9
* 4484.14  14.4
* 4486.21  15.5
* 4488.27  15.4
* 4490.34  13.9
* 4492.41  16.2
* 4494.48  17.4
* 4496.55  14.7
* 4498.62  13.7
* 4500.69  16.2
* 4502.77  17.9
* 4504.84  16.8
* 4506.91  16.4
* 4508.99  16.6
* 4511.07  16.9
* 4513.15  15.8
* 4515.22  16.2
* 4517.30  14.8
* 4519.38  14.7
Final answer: 4.2 Ang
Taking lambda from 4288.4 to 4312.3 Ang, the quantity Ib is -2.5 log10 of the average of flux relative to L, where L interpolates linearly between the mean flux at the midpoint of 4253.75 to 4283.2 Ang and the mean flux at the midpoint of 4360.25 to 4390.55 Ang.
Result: 0.24 mag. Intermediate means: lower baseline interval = 11.8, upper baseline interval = 13.2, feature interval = 9.72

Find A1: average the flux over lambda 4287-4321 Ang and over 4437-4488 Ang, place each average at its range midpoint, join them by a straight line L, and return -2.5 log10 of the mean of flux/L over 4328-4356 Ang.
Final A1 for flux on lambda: -0.18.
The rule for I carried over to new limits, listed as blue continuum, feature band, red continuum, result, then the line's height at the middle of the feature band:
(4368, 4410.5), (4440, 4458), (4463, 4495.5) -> -0.4 Ang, 14.4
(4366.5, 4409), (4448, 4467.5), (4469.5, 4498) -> 1.1 Ang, 14.7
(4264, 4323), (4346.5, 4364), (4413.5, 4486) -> -2.1 Ang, 12.3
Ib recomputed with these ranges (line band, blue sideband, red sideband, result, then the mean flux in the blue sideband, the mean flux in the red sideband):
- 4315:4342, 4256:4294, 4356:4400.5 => -0.06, 11.6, 13.3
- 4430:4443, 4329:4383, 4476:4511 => 0.07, 13.6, 15.8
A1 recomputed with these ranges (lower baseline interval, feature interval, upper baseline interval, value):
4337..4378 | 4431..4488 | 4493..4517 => 0.055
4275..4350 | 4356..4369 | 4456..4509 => -0.158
